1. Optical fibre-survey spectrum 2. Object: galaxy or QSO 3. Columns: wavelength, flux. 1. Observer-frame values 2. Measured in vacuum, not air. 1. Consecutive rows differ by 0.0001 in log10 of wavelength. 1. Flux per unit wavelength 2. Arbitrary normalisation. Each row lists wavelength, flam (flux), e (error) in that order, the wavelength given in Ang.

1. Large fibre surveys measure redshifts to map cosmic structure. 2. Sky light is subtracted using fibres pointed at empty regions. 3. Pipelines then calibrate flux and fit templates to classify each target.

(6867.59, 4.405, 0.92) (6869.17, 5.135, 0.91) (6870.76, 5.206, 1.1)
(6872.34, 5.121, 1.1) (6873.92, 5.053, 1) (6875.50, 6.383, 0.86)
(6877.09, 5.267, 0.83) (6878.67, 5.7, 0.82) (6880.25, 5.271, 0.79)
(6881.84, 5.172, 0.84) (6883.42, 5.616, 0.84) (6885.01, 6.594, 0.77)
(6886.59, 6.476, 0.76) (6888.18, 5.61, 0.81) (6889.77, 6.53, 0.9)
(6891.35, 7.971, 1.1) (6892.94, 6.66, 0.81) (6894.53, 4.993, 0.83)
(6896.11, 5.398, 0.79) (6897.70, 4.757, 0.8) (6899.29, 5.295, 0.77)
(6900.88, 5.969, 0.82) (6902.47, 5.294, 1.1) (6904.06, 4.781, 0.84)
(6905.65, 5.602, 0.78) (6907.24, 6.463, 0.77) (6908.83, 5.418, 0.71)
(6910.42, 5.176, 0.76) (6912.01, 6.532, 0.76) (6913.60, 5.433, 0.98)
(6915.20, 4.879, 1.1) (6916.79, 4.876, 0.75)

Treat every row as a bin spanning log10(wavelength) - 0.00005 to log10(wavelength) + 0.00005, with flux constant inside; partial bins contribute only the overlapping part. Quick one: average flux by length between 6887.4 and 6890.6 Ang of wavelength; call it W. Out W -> 6.1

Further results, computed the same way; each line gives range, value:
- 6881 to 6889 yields 5.89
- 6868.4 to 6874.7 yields 5.13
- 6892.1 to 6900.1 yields 5.43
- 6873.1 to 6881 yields 5.54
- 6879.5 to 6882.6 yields 5.21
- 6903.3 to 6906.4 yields 5.19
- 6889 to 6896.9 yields 6.32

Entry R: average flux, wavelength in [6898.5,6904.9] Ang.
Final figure 5.33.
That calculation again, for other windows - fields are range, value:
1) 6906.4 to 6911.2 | 5.69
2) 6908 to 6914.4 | 5.64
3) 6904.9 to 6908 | 6.03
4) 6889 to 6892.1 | 7.26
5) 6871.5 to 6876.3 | 5.52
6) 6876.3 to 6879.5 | 5.49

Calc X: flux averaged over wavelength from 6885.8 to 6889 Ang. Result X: 6.04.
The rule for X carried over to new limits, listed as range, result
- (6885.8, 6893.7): 6.65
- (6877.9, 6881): 5.49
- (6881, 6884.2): 5.39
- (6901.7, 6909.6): 5.51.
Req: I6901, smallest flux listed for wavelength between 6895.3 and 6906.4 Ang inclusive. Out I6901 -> 4.757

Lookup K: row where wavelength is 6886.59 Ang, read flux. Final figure 6.476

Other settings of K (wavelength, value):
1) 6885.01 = 6.594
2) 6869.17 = 5.135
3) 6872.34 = 5.121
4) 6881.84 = 5.172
